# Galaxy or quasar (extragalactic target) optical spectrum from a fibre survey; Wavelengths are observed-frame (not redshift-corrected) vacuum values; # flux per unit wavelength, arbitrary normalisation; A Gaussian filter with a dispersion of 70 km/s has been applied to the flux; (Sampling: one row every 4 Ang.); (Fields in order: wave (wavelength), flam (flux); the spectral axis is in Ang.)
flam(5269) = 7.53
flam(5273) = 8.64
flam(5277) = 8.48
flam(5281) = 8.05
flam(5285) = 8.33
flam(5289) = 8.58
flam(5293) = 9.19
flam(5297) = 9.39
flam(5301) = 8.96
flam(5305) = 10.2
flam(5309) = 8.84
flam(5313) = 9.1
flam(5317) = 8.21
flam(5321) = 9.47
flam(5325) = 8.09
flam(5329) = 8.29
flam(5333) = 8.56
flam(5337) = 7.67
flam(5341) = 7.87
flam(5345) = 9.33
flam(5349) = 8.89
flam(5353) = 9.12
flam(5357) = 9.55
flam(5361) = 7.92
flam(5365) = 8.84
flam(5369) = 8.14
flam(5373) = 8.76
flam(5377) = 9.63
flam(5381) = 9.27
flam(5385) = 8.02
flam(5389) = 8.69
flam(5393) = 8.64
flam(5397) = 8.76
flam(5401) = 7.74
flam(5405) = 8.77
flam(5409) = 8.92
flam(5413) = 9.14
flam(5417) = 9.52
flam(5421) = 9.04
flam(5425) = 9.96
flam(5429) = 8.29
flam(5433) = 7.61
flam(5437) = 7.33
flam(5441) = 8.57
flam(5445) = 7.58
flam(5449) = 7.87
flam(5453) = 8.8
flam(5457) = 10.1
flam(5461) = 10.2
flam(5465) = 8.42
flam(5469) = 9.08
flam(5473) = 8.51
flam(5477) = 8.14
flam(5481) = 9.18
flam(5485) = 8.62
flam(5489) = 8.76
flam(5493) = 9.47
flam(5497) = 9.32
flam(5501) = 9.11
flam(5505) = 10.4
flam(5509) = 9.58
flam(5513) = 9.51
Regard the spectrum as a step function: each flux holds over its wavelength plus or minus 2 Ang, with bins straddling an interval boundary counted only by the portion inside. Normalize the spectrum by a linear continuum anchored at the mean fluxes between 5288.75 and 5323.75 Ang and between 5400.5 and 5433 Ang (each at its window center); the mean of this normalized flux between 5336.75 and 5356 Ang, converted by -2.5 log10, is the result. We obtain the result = 0.04 mag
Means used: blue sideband 9.11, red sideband 8.9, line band 8.71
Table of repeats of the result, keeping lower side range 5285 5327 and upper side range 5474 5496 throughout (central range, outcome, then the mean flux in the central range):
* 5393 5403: 0.07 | 8.33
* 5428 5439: 0.16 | 7.69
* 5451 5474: -0.04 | 9.21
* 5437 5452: 0.12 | 7.97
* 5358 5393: 0.03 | 8.68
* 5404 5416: -0.01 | 9.01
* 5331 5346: 0.08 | 8.29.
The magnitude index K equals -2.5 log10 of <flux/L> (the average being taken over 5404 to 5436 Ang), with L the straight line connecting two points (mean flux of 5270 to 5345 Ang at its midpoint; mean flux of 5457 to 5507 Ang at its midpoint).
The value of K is 0.01 mag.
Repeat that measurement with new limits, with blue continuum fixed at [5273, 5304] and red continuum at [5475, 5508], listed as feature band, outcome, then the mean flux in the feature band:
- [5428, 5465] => 0.071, 8.49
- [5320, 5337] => 0.049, 8.44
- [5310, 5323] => -0.014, 8.92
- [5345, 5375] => 0.013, 8.78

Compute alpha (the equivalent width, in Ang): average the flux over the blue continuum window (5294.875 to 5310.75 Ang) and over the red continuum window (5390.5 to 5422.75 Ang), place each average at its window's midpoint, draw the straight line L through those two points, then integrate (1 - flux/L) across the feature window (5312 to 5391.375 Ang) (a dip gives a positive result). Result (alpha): 3.8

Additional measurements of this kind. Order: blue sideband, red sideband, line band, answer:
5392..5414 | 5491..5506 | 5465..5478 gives 1.0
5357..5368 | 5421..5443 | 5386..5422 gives -1.3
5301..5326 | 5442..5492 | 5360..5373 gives 0.8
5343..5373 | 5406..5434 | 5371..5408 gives 0.8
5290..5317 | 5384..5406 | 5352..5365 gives -0.2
